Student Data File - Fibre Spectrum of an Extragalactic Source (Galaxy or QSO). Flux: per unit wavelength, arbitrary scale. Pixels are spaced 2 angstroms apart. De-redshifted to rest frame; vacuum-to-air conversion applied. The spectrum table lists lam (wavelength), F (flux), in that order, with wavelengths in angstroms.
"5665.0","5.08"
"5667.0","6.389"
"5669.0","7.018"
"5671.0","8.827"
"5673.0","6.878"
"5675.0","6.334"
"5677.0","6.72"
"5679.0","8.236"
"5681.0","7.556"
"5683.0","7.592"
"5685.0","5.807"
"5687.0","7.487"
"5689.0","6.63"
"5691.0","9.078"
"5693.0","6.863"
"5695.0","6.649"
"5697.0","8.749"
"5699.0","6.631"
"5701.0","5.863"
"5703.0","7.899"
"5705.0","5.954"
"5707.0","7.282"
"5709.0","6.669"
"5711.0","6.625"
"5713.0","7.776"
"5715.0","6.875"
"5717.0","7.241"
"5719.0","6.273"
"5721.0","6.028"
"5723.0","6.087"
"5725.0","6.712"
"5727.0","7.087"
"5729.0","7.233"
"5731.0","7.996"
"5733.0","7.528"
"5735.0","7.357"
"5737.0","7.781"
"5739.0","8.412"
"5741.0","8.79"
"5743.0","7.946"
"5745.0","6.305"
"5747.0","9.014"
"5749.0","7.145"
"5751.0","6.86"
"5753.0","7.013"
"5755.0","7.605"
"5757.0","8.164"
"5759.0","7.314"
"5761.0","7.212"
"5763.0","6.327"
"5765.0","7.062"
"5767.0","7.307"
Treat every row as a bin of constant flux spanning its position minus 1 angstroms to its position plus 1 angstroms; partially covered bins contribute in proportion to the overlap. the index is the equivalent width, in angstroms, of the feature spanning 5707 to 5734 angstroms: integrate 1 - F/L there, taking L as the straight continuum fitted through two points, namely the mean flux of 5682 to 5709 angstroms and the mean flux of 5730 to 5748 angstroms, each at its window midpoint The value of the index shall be 2.19 angstroms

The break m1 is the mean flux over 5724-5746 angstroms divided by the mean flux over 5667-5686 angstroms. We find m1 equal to 1.05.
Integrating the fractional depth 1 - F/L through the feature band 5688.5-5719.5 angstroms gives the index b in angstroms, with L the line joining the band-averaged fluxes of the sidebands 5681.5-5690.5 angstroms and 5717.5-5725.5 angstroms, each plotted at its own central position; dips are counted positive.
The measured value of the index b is -1.9 angstroms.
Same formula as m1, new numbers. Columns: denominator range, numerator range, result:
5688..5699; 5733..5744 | 1.07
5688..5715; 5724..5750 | 1.07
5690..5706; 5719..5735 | 0.96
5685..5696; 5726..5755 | 1.06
